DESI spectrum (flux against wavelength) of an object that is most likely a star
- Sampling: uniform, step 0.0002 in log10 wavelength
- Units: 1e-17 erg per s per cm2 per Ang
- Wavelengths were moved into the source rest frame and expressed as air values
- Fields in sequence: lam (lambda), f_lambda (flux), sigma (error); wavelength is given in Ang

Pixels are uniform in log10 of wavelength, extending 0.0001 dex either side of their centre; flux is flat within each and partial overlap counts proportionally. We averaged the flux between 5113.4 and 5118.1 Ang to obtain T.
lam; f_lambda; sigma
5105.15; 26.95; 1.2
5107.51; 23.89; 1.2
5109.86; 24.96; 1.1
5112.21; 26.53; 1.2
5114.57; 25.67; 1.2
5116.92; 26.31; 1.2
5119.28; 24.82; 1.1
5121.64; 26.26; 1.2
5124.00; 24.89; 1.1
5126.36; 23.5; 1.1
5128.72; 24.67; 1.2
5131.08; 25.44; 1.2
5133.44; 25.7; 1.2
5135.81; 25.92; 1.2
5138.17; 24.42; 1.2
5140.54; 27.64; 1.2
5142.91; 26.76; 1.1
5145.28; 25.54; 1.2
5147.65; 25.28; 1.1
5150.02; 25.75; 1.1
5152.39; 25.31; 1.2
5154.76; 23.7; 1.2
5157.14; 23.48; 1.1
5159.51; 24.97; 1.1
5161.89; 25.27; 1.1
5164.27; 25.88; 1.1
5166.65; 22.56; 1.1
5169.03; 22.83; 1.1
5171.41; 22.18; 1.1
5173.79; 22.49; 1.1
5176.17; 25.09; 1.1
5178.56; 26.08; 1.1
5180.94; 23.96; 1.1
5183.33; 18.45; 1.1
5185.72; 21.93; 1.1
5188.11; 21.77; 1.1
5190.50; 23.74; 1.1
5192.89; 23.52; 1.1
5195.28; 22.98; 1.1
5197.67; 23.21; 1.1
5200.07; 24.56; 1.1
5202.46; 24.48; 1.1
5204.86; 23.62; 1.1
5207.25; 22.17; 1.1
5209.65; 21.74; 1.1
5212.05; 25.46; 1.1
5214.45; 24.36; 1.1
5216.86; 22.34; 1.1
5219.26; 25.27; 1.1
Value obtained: 26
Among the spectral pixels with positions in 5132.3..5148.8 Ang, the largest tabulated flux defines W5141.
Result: 27.64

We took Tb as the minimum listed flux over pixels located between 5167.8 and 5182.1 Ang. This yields 22.18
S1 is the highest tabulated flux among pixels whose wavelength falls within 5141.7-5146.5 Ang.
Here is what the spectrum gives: 26.76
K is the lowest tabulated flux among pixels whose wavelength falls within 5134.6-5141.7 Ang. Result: 24.42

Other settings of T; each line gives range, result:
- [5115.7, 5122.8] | 25.8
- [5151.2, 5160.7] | 24.4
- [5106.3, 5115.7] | 25.2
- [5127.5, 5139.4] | 25.2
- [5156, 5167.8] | 24.4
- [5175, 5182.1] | 25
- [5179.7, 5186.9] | 21.5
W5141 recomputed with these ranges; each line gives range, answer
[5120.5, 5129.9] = 26.26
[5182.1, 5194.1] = 23.74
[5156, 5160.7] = 24.97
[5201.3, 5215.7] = 25.46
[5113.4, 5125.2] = 26.31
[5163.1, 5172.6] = 25.88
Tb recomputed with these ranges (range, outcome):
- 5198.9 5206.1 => 23.62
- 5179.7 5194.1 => 18.45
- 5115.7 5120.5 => 24.82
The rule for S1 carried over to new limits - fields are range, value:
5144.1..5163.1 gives 25.75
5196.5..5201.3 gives 24.56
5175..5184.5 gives 26.08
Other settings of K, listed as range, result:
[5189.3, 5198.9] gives 22.98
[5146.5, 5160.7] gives 23.48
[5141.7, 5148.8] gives 25.28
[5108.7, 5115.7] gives 24.96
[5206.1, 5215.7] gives 21.74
